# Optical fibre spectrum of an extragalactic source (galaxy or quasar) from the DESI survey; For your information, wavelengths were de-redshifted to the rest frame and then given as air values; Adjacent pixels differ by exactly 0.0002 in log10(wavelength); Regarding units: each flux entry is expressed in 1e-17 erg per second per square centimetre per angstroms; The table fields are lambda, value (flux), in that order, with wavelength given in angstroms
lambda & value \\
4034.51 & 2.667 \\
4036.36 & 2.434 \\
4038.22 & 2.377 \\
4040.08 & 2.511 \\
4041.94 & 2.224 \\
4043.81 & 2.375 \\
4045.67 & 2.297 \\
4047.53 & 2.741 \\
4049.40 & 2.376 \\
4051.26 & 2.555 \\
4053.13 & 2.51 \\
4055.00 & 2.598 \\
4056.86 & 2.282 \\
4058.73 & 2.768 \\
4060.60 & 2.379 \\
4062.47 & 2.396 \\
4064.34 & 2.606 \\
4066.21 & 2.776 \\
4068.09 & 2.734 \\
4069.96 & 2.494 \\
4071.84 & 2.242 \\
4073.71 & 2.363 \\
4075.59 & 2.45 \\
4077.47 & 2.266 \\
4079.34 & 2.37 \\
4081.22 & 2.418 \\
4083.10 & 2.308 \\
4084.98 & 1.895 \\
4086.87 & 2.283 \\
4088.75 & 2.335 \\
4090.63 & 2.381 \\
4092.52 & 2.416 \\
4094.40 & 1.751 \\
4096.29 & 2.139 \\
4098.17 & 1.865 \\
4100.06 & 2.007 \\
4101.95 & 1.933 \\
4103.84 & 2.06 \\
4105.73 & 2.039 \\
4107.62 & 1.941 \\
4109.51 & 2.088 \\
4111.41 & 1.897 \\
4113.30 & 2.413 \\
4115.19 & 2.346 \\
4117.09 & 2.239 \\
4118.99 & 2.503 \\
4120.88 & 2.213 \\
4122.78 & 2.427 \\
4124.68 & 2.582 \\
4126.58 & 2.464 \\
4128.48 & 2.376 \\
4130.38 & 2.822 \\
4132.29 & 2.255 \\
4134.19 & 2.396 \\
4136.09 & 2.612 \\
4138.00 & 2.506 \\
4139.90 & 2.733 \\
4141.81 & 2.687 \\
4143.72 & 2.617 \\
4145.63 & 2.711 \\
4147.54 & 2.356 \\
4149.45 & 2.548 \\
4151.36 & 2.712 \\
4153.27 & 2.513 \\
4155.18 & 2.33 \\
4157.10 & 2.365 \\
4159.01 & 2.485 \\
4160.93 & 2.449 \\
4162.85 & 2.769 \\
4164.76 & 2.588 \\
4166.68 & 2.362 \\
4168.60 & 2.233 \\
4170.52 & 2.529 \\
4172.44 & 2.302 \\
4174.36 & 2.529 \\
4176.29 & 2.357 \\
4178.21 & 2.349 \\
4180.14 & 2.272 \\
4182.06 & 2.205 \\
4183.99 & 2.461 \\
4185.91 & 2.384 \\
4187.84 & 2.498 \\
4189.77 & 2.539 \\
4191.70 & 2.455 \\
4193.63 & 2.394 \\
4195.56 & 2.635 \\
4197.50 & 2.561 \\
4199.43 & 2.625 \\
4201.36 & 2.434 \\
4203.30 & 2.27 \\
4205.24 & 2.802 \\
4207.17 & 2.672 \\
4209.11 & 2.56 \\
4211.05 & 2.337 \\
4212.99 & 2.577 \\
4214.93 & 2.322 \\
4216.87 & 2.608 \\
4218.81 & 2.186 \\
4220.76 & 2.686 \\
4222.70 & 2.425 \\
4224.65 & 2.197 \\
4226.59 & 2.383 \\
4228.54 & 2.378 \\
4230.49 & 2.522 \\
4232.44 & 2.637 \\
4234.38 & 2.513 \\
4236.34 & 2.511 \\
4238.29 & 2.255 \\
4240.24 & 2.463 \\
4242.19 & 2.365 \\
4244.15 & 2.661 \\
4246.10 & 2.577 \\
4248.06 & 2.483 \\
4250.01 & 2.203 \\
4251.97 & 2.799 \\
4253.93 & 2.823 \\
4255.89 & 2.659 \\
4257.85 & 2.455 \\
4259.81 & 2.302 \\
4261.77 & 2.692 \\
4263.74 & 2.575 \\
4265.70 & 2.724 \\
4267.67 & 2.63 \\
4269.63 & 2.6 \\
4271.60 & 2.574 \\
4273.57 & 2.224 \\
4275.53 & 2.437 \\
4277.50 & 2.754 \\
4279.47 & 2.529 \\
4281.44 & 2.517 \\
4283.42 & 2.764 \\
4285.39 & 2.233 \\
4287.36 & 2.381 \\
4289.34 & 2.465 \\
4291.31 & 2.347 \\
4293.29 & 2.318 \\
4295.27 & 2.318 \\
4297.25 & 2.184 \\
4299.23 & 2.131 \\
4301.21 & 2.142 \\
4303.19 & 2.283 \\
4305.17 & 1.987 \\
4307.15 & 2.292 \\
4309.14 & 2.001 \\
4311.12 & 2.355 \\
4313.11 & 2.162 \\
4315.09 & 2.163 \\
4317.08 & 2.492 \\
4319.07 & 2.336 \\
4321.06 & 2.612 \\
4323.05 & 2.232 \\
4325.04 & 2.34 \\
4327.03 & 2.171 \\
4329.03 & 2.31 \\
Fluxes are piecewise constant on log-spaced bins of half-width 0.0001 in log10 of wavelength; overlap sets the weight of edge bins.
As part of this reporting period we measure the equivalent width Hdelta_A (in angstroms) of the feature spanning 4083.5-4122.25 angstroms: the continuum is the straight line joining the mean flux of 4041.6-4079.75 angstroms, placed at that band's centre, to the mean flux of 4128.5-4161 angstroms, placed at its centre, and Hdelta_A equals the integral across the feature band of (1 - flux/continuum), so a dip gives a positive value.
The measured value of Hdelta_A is 5.57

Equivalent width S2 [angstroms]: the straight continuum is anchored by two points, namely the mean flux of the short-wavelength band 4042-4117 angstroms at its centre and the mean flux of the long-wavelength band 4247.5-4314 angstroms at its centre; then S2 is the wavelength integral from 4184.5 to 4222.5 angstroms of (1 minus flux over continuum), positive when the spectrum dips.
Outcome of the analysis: -2.0 angstroms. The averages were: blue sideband 2.31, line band 2.5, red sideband 2.42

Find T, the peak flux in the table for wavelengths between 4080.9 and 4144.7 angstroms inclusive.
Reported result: 2.822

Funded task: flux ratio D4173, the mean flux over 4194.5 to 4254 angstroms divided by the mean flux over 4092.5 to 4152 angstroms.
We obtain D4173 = 1.07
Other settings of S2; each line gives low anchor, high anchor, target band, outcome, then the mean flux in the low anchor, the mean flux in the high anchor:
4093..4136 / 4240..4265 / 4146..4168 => -1.6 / 2.23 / 2.55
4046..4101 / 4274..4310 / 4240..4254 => -1.1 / 2.37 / 2.34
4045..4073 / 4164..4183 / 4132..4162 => -1.5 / 2.52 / 2.37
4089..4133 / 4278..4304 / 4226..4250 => -1.5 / 2.23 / 2.36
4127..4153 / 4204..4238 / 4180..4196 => 0.5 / 2.56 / 2.48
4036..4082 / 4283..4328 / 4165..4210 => -1.6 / 2.46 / 2.29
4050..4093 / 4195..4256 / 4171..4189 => 0.7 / 2.43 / 2.5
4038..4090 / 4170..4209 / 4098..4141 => 2.5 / 2.43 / 2.47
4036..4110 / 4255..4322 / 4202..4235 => -1.4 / 2.32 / 2.4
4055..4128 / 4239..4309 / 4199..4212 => -0.7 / 2.3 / 2.45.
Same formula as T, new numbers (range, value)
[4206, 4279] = 2.823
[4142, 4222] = 2.802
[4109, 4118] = 2.413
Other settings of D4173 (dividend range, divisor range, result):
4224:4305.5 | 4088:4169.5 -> 1.04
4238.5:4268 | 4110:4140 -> 1.06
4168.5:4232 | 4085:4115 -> 1.16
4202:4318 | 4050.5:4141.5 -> 1.04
